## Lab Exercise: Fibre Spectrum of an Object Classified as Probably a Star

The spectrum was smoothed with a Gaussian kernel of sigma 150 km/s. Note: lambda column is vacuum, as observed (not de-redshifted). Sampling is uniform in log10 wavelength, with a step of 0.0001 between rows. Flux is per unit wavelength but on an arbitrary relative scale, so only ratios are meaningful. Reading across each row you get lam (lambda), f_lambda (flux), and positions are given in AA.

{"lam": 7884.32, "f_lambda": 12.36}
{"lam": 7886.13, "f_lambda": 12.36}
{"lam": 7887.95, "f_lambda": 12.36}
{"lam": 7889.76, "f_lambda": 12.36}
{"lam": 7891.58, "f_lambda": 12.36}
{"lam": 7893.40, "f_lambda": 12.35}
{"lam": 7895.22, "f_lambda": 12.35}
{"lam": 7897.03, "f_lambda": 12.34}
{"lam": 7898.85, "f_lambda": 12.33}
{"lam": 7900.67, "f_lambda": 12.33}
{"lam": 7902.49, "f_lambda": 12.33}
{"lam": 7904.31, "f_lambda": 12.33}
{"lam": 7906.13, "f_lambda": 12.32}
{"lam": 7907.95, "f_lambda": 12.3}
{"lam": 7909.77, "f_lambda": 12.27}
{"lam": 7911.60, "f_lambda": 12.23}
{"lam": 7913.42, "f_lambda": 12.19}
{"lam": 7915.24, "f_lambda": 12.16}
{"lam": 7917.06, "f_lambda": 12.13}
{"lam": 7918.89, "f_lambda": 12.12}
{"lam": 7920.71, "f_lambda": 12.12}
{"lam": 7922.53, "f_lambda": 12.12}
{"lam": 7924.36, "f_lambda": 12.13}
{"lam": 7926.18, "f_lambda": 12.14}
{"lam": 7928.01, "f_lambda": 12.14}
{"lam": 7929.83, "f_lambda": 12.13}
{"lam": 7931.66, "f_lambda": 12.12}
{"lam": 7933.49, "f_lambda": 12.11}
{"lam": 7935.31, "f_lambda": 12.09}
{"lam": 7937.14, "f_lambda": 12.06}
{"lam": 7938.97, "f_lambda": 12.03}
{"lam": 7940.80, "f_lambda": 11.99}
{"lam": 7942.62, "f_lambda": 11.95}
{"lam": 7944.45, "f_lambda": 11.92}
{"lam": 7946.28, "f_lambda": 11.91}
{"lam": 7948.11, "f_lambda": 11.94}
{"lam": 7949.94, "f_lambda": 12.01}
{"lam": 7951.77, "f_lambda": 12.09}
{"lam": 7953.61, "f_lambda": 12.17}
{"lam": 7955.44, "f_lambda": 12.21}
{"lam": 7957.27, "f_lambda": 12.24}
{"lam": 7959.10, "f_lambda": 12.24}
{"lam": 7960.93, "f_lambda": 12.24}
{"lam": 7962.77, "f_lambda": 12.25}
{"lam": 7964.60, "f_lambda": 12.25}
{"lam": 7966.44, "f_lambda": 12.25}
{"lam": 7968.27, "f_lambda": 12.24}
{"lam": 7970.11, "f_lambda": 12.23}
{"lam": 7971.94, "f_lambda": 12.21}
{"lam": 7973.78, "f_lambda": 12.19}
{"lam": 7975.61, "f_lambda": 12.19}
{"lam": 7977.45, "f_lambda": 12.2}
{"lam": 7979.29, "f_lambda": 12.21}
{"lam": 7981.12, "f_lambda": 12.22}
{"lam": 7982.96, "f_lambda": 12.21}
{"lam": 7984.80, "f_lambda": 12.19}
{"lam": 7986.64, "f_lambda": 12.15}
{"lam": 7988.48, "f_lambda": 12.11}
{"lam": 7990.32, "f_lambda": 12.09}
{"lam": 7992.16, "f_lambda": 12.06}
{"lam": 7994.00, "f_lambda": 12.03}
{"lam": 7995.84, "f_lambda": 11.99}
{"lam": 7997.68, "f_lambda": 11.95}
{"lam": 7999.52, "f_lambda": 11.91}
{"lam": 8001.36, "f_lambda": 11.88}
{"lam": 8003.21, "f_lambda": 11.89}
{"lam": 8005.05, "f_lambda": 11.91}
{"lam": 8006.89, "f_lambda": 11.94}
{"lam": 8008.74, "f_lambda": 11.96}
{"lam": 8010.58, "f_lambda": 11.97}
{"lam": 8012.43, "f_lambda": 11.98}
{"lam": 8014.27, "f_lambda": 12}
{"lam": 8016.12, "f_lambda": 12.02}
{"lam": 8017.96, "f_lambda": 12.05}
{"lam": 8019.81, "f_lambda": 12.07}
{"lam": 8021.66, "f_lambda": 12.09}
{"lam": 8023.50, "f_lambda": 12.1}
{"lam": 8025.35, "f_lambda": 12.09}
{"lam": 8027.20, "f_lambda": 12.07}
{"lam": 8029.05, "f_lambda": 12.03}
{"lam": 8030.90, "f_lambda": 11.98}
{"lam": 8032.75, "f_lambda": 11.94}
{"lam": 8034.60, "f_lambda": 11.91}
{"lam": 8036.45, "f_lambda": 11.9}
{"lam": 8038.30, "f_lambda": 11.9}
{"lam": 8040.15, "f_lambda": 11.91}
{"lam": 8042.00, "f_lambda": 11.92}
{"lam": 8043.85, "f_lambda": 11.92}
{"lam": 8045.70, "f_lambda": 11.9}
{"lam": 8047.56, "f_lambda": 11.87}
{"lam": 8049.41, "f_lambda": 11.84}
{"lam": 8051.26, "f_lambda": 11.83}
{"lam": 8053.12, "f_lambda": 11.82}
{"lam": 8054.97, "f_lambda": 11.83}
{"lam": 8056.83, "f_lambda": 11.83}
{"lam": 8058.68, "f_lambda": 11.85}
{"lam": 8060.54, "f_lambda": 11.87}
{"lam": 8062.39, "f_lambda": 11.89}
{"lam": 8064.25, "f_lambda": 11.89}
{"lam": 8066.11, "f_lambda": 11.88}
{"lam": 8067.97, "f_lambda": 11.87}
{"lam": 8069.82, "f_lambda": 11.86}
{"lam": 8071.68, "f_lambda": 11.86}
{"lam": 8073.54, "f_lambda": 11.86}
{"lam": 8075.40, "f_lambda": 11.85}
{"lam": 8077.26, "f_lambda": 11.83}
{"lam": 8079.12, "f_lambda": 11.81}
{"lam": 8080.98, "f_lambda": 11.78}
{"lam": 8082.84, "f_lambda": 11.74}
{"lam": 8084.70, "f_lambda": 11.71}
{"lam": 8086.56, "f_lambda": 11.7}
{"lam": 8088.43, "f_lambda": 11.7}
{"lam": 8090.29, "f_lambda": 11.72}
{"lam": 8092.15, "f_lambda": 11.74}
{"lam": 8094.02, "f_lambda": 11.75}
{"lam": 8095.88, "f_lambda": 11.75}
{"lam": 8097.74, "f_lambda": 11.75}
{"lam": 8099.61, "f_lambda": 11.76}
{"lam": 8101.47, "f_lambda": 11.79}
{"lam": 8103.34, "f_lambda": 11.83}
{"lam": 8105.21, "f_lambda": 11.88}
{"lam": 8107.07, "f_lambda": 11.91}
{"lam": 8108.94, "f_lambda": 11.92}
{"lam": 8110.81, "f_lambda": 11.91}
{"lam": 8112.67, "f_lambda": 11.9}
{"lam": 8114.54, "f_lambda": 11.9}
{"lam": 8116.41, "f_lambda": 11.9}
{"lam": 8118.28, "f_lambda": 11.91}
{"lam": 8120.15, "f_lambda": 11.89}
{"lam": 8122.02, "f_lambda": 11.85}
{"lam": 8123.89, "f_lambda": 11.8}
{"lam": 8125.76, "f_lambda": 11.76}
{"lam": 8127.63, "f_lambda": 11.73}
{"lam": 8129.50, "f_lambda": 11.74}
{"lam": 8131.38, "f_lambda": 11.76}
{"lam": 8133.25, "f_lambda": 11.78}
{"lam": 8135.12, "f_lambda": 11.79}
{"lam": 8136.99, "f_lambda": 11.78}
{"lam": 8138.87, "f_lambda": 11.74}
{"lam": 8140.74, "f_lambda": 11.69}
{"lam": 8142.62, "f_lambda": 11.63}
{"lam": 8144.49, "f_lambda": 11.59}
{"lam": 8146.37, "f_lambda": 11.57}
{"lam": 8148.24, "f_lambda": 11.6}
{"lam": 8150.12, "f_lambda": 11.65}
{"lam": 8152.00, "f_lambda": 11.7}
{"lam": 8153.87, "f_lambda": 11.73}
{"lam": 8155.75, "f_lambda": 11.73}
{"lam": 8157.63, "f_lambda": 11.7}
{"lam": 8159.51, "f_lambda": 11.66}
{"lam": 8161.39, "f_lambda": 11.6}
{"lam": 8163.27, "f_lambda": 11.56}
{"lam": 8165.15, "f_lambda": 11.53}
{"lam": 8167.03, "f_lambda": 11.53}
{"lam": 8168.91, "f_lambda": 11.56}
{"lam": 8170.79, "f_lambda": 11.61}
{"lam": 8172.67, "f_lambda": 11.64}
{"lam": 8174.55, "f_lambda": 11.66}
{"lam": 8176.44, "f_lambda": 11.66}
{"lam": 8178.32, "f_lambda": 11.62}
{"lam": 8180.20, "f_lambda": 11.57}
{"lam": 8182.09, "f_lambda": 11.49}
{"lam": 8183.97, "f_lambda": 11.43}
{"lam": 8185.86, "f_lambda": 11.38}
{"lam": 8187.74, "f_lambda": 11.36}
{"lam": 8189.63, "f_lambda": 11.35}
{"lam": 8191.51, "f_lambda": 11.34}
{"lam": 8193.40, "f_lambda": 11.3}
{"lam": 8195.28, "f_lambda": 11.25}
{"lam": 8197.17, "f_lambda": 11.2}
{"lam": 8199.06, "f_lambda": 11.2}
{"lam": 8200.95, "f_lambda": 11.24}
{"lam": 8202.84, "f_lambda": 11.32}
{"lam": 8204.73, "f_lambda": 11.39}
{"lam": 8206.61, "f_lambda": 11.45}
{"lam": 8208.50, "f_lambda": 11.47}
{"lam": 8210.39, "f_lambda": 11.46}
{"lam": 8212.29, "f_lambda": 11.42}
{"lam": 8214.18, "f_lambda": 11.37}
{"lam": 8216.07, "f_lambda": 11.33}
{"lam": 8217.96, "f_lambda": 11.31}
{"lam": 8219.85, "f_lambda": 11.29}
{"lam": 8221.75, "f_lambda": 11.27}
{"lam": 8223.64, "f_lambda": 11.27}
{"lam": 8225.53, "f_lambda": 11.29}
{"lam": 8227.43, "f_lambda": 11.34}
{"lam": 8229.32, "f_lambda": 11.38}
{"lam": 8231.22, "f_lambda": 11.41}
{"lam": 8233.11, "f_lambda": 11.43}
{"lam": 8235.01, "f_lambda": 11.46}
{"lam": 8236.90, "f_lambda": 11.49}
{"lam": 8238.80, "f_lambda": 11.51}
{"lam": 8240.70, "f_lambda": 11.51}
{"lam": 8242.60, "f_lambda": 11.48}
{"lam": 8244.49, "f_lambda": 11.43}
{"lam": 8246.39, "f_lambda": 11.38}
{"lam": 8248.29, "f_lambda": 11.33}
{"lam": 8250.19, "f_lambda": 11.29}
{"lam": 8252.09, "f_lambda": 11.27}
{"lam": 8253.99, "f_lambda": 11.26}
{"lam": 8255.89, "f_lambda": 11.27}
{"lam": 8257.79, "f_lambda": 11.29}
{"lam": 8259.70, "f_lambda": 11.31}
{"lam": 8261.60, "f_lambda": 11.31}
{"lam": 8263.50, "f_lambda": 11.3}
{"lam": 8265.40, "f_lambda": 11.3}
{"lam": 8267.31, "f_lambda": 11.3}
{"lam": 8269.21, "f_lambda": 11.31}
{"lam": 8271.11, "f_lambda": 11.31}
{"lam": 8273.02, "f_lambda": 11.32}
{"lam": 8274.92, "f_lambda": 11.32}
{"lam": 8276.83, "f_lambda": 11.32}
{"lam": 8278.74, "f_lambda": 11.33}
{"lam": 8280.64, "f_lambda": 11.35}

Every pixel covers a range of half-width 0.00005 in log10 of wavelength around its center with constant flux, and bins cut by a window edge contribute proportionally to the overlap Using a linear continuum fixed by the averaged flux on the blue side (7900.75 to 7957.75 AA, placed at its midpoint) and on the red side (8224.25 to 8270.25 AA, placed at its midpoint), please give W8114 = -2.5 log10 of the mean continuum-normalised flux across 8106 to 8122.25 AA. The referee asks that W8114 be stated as -0.02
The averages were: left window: 12.1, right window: 11.4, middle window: 11.9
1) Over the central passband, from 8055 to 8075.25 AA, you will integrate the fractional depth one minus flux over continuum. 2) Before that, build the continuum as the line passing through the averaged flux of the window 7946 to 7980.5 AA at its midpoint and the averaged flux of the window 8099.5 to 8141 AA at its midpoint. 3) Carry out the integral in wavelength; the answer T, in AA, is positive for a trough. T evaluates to 0.1 AA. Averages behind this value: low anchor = 12.2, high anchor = 11.8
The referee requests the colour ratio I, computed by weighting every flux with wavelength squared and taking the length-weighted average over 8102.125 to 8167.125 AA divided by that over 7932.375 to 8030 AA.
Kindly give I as 1.01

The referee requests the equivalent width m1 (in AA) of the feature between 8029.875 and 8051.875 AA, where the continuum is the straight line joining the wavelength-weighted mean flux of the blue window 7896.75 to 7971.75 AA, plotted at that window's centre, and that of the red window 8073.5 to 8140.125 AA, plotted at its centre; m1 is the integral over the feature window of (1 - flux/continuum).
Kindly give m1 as 0.1 AA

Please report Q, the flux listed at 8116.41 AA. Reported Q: 11.9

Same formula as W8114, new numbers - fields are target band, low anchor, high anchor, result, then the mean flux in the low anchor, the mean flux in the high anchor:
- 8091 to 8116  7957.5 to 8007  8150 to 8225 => -0.01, 12.1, 11.5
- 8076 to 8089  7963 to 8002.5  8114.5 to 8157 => 0.01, 12.1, 11.7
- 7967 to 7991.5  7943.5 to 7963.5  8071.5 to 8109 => -0.01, 12.1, 11.8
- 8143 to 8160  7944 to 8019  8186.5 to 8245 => -0.01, 12.1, 11.4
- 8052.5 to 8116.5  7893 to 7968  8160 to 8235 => -0.01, 12.2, 11.4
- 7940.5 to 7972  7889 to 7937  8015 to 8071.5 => 0.00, 12.2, 11.9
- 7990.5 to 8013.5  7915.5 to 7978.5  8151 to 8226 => 0.00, 12.1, 11.5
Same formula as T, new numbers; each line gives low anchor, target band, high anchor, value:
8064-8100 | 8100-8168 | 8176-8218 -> -0.8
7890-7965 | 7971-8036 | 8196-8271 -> -0.4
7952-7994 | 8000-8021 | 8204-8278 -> 0.2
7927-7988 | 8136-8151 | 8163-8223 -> -0.1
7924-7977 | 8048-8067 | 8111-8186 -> 0.1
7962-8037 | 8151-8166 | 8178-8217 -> -0.2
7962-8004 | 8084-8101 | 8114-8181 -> 0.2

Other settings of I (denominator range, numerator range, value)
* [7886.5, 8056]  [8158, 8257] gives 1.00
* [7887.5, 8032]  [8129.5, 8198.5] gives 1.00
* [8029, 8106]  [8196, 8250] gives 1.00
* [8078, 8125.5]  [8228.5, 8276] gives 1.00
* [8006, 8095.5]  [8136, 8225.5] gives 1.00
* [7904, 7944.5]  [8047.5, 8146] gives 1.02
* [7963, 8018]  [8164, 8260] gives 1.00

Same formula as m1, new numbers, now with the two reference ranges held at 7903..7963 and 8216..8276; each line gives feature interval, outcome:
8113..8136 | -0.3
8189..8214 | 0.3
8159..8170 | 0.0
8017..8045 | -0.2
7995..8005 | 0.0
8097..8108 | -0.1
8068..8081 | -0.1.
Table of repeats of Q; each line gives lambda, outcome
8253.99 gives 11.26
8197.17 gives 11.2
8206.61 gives 11.45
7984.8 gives 12.19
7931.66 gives 12.12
